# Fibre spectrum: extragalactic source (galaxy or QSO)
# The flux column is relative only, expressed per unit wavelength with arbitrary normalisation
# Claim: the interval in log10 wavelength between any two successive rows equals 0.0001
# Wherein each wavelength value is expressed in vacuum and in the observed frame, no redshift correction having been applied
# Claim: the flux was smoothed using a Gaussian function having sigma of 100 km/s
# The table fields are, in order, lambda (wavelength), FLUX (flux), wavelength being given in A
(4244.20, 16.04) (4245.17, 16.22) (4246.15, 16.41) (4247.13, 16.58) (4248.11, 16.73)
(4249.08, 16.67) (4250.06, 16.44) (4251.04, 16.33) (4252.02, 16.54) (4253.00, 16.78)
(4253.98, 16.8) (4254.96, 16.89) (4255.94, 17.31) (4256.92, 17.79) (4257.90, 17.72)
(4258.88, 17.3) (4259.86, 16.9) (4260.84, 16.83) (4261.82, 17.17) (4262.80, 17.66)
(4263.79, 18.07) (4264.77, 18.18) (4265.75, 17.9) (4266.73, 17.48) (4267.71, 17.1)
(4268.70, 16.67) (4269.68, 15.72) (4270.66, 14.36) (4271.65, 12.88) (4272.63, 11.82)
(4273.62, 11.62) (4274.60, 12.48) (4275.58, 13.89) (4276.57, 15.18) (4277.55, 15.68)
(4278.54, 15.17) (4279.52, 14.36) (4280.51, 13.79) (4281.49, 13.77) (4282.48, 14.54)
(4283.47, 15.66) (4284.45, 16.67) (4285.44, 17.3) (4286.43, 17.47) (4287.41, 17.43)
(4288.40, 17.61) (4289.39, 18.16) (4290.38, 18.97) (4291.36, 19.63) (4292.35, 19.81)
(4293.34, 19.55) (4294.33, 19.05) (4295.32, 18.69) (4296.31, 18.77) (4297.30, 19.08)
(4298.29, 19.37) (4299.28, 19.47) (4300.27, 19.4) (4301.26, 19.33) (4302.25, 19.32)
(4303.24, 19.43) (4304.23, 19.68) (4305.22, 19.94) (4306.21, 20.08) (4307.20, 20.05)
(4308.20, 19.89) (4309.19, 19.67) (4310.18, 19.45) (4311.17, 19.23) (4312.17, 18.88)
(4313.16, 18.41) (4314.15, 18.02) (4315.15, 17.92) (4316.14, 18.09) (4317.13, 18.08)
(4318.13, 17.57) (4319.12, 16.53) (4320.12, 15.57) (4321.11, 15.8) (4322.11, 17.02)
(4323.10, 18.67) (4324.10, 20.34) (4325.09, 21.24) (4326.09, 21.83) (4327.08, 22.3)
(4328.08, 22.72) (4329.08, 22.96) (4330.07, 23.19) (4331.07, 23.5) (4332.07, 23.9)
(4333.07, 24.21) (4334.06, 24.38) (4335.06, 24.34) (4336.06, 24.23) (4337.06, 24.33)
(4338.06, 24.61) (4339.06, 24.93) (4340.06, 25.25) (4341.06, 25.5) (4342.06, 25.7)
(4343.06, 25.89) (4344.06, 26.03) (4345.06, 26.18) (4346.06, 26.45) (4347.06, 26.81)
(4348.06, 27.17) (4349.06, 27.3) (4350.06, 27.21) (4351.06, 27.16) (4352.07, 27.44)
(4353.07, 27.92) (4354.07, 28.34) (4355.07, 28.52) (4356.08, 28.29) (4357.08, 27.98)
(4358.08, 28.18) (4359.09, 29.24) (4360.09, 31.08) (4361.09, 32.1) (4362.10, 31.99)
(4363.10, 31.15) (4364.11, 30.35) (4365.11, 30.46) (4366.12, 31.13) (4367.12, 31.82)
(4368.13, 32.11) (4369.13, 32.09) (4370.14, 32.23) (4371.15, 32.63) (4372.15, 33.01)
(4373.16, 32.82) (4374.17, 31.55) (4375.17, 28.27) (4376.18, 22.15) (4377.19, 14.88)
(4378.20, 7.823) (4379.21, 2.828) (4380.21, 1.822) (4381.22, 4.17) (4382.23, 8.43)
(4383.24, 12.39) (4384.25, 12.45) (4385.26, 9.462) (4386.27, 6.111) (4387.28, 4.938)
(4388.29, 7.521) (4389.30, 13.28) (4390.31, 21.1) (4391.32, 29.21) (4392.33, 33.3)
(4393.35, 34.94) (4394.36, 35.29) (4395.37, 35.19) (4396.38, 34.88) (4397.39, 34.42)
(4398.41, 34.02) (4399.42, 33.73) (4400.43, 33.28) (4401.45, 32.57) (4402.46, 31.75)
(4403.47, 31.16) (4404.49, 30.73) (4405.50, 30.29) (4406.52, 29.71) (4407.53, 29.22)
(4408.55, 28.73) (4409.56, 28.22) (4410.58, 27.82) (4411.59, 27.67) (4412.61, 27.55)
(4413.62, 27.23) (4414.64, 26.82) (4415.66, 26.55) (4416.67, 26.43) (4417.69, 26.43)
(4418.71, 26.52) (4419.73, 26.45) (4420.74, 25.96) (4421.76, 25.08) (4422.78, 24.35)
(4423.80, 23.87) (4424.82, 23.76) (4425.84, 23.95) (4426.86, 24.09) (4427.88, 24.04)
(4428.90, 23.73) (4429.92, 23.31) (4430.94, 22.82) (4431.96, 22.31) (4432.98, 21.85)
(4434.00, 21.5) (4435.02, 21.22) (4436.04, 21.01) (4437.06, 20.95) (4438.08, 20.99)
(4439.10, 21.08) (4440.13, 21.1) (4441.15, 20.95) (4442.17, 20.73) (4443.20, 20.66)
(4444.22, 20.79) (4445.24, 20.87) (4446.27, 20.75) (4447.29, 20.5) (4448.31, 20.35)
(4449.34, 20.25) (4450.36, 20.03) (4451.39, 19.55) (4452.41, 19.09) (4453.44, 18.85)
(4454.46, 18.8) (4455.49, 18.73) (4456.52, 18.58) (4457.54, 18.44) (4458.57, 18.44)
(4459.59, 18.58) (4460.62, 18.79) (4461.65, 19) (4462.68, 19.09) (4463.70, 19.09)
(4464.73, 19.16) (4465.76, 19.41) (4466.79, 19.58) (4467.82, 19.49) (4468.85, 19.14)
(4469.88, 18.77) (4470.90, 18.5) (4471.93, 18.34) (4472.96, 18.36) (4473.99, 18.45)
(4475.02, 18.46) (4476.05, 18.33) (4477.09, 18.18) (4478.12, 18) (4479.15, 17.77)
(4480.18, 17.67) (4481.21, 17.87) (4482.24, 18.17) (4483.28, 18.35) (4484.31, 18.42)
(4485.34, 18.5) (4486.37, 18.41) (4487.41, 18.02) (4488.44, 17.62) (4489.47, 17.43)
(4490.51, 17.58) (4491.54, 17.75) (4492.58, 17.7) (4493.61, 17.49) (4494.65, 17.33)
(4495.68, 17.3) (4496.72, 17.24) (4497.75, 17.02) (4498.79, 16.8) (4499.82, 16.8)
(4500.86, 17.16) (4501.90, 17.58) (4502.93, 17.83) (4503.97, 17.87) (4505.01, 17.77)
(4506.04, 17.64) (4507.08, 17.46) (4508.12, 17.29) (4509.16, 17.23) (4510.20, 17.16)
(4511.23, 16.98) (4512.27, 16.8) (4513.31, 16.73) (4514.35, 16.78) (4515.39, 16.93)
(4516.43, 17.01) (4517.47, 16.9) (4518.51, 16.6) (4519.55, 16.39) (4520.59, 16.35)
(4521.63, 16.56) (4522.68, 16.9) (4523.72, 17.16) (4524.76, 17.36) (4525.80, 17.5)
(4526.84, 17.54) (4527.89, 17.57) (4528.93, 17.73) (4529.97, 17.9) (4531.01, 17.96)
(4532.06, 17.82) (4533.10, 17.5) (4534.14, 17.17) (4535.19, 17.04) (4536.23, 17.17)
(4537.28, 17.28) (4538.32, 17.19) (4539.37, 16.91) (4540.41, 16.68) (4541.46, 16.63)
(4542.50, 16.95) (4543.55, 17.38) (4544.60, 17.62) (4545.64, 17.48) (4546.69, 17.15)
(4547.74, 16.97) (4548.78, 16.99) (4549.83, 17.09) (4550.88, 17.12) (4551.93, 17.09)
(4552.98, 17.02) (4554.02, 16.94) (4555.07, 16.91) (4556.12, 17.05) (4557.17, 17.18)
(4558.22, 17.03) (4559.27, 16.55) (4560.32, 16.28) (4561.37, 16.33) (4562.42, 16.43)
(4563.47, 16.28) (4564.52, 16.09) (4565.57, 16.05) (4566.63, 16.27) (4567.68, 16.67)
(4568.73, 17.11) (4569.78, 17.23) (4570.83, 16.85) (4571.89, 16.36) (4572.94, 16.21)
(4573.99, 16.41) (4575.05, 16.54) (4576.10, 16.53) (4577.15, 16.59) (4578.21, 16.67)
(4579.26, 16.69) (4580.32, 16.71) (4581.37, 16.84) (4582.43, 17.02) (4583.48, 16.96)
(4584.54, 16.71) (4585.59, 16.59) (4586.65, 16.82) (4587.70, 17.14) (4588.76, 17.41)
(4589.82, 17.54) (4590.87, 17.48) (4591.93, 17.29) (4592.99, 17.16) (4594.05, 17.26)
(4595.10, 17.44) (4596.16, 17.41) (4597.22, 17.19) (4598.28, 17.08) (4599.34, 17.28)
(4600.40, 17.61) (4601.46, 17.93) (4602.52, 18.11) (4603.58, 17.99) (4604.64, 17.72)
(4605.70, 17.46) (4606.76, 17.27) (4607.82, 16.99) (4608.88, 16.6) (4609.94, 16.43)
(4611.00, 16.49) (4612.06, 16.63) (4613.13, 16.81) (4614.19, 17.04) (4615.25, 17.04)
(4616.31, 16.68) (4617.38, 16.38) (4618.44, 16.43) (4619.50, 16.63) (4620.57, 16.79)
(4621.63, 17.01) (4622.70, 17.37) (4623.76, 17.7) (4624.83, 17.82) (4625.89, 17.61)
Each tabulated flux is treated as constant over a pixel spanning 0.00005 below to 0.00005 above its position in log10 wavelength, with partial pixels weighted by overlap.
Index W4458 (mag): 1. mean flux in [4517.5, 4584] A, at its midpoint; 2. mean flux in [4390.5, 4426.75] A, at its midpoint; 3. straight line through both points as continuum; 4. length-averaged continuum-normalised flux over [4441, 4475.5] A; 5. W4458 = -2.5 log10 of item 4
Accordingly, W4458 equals 0.274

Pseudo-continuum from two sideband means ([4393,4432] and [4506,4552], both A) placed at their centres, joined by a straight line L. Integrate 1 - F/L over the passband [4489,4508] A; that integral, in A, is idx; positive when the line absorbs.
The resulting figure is 2.5 A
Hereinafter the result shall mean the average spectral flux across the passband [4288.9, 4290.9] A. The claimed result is 18.6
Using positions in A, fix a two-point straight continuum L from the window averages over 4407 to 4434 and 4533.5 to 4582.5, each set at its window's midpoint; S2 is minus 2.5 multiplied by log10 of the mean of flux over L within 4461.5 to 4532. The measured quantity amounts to 0.16 mag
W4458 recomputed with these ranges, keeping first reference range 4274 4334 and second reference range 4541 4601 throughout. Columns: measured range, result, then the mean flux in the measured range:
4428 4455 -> -0.18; 21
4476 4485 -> -0.04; 18.1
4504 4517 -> 0.01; 17.2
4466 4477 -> -0.07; 18.7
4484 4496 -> -0.02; 17.8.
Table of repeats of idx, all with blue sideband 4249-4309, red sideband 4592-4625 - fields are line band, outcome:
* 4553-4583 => 0.9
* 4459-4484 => -2.1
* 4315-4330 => -1.8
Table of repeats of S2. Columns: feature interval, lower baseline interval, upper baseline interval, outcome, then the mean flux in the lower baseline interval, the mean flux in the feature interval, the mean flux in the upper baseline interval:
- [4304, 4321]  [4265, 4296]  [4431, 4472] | -0.10 mag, 16.2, 18.6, 19.9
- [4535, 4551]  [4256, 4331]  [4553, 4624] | 0.00 mag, 17.8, 17.1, 16.9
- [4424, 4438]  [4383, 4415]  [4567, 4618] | 0.09 mag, 26.2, 22.6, 17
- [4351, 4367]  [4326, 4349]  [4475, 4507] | -0.24 mag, 24.7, 29.6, 17.7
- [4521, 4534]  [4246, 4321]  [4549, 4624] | -0.03 mag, 17.3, 17.4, 16.9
